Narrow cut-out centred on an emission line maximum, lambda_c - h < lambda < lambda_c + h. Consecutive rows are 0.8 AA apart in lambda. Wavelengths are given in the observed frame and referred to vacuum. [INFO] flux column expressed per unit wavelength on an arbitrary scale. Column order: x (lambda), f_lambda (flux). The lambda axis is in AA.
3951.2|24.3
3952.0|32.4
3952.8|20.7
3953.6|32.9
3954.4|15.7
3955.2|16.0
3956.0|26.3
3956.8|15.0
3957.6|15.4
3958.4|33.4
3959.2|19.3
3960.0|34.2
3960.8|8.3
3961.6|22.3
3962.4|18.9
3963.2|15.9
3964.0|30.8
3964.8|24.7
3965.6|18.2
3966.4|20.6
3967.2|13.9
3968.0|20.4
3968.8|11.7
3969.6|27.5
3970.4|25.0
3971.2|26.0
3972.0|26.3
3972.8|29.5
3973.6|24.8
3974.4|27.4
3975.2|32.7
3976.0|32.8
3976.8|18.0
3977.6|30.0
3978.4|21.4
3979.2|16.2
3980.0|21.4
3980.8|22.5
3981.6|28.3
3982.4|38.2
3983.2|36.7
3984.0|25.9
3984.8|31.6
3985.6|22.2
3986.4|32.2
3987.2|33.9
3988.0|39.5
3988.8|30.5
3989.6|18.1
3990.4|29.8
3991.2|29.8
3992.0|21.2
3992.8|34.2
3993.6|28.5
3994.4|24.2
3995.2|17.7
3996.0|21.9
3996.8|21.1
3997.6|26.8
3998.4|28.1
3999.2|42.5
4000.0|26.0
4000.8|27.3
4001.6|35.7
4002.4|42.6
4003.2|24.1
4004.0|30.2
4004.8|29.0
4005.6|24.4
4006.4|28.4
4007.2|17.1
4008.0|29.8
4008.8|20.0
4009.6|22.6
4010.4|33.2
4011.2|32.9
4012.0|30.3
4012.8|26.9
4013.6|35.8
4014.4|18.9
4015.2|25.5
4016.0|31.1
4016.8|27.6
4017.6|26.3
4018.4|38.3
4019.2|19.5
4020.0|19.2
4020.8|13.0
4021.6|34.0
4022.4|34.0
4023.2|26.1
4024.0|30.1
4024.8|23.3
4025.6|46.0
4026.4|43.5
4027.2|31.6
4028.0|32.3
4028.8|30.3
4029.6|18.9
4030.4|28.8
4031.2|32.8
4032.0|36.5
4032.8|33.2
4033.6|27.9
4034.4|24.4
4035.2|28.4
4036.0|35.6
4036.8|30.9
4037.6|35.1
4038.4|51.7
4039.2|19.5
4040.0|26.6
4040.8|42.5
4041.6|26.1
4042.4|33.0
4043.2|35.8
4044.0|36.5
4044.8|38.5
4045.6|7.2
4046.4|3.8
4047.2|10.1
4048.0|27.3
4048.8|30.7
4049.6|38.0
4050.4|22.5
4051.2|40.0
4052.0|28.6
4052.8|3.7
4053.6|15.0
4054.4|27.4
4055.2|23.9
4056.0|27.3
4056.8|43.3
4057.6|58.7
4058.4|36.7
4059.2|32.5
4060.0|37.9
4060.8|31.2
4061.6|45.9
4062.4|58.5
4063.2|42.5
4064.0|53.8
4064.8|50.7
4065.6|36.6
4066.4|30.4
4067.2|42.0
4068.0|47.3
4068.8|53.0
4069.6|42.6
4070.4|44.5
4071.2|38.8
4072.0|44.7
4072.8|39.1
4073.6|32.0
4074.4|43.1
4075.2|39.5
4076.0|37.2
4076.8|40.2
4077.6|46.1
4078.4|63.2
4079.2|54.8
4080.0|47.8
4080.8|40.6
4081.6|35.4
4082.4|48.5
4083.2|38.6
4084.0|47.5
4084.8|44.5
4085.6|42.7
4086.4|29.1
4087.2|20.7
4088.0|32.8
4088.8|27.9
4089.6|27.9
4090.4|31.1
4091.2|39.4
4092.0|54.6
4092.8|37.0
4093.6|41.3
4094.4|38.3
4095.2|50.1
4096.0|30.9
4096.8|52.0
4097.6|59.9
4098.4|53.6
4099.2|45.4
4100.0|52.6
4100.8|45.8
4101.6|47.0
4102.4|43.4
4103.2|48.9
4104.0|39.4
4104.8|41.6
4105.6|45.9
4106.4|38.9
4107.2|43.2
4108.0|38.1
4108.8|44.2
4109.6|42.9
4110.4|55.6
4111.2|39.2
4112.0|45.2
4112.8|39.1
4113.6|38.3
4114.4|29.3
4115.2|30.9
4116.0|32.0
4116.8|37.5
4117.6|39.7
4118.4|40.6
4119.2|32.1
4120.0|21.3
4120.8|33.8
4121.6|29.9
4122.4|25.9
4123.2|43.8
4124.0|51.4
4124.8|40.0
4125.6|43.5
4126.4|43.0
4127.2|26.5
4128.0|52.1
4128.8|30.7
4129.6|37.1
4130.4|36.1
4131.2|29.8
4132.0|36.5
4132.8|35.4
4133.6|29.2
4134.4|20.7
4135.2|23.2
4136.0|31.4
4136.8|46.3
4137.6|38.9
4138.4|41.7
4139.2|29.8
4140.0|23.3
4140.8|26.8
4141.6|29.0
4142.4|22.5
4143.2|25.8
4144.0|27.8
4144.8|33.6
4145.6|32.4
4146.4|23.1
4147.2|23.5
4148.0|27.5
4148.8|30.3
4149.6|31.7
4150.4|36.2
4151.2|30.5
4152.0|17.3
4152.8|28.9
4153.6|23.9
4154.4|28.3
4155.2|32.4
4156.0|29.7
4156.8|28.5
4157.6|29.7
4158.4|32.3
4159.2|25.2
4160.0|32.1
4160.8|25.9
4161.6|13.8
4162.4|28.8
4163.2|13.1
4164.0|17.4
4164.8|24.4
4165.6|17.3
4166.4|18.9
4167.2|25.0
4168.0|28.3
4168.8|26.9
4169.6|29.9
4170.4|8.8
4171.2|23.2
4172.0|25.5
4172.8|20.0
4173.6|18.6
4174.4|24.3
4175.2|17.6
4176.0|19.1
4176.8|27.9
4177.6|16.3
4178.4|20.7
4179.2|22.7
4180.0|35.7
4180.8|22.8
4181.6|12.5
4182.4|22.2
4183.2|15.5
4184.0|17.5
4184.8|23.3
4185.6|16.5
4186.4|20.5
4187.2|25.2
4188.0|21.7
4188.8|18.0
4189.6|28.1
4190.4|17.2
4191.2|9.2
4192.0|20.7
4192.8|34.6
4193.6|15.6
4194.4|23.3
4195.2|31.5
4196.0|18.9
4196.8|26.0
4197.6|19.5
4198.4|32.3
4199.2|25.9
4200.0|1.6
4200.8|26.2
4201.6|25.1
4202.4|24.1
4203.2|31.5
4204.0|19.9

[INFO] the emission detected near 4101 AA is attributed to C IV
